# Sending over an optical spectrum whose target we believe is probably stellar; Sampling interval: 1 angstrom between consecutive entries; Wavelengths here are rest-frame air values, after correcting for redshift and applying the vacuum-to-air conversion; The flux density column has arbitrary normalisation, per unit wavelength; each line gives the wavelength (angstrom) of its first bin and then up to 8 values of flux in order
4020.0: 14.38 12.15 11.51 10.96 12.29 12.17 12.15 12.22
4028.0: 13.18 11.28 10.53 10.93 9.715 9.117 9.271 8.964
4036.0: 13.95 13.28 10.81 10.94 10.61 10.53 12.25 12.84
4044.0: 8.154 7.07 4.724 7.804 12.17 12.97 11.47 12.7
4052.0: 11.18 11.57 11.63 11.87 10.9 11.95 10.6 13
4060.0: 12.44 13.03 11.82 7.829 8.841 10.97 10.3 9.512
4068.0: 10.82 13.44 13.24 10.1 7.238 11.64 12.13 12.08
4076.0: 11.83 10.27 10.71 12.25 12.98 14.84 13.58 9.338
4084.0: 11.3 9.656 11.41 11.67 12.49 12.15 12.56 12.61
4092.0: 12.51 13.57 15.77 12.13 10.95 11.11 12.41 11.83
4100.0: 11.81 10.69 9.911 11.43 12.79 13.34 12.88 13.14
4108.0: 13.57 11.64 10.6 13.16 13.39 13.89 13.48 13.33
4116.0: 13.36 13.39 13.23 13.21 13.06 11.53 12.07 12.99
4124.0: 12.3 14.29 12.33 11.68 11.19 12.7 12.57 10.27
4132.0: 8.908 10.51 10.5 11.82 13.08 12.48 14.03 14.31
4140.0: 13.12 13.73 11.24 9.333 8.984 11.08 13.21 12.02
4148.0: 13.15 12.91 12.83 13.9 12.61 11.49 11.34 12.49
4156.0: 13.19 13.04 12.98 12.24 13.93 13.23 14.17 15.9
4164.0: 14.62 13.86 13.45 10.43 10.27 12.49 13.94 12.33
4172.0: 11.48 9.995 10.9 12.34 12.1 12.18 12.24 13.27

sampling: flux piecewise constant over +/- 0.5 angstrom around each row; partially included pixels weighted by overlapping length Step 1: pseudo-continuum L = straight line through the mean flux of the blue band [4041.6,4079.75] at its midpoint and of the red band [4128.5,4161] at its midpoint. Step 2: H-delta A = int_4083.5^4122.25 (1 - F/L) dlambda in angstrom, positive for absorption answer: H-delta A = -2.7 angstrom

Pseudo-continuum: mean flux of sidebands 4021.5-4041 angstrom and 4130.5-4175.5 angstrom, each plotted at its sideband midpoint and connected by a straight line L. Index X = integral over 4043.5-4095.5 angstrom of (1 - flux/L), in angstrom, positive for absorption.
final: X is 1.2 angstrom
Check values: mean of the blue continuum 11.2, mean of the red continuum 12.3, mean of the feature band 11.3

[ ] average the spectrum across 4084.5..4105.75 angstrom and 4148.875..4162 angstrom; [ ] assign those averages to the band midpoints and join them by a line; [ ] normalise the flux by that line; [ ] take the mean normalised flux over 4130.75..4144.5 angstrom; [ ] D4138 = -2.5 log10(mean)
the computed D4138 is 0.09 mag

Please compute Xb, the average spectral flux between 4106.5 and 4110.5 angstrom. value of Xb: 12.2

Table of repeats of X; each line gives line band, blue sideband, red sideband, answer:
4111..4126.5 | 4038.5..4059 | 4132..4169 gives -1.4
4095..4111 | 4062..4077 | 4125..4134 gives -1.2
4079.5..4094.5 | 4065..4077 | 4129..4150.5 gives -1.5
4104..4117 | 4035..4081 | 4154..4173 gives -1.1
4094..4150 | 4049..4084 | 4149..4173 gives -0.1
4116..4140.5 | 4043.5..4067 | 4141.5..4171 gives -0.6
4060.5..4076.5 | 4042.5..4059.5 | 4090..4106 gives 0.5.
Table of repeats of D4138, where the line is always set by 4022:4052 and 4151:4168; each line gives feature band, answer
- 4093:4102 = -0.01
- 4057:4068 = 0.04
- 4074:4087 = -0.01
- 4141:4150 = 0.10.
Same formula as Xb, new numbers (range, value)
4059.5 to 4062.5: 12.4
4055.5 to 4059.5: 11.6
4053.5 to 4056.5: 11.5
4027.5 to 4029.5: 12.2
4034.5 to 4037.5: 12.1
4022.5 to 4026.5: 11.9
